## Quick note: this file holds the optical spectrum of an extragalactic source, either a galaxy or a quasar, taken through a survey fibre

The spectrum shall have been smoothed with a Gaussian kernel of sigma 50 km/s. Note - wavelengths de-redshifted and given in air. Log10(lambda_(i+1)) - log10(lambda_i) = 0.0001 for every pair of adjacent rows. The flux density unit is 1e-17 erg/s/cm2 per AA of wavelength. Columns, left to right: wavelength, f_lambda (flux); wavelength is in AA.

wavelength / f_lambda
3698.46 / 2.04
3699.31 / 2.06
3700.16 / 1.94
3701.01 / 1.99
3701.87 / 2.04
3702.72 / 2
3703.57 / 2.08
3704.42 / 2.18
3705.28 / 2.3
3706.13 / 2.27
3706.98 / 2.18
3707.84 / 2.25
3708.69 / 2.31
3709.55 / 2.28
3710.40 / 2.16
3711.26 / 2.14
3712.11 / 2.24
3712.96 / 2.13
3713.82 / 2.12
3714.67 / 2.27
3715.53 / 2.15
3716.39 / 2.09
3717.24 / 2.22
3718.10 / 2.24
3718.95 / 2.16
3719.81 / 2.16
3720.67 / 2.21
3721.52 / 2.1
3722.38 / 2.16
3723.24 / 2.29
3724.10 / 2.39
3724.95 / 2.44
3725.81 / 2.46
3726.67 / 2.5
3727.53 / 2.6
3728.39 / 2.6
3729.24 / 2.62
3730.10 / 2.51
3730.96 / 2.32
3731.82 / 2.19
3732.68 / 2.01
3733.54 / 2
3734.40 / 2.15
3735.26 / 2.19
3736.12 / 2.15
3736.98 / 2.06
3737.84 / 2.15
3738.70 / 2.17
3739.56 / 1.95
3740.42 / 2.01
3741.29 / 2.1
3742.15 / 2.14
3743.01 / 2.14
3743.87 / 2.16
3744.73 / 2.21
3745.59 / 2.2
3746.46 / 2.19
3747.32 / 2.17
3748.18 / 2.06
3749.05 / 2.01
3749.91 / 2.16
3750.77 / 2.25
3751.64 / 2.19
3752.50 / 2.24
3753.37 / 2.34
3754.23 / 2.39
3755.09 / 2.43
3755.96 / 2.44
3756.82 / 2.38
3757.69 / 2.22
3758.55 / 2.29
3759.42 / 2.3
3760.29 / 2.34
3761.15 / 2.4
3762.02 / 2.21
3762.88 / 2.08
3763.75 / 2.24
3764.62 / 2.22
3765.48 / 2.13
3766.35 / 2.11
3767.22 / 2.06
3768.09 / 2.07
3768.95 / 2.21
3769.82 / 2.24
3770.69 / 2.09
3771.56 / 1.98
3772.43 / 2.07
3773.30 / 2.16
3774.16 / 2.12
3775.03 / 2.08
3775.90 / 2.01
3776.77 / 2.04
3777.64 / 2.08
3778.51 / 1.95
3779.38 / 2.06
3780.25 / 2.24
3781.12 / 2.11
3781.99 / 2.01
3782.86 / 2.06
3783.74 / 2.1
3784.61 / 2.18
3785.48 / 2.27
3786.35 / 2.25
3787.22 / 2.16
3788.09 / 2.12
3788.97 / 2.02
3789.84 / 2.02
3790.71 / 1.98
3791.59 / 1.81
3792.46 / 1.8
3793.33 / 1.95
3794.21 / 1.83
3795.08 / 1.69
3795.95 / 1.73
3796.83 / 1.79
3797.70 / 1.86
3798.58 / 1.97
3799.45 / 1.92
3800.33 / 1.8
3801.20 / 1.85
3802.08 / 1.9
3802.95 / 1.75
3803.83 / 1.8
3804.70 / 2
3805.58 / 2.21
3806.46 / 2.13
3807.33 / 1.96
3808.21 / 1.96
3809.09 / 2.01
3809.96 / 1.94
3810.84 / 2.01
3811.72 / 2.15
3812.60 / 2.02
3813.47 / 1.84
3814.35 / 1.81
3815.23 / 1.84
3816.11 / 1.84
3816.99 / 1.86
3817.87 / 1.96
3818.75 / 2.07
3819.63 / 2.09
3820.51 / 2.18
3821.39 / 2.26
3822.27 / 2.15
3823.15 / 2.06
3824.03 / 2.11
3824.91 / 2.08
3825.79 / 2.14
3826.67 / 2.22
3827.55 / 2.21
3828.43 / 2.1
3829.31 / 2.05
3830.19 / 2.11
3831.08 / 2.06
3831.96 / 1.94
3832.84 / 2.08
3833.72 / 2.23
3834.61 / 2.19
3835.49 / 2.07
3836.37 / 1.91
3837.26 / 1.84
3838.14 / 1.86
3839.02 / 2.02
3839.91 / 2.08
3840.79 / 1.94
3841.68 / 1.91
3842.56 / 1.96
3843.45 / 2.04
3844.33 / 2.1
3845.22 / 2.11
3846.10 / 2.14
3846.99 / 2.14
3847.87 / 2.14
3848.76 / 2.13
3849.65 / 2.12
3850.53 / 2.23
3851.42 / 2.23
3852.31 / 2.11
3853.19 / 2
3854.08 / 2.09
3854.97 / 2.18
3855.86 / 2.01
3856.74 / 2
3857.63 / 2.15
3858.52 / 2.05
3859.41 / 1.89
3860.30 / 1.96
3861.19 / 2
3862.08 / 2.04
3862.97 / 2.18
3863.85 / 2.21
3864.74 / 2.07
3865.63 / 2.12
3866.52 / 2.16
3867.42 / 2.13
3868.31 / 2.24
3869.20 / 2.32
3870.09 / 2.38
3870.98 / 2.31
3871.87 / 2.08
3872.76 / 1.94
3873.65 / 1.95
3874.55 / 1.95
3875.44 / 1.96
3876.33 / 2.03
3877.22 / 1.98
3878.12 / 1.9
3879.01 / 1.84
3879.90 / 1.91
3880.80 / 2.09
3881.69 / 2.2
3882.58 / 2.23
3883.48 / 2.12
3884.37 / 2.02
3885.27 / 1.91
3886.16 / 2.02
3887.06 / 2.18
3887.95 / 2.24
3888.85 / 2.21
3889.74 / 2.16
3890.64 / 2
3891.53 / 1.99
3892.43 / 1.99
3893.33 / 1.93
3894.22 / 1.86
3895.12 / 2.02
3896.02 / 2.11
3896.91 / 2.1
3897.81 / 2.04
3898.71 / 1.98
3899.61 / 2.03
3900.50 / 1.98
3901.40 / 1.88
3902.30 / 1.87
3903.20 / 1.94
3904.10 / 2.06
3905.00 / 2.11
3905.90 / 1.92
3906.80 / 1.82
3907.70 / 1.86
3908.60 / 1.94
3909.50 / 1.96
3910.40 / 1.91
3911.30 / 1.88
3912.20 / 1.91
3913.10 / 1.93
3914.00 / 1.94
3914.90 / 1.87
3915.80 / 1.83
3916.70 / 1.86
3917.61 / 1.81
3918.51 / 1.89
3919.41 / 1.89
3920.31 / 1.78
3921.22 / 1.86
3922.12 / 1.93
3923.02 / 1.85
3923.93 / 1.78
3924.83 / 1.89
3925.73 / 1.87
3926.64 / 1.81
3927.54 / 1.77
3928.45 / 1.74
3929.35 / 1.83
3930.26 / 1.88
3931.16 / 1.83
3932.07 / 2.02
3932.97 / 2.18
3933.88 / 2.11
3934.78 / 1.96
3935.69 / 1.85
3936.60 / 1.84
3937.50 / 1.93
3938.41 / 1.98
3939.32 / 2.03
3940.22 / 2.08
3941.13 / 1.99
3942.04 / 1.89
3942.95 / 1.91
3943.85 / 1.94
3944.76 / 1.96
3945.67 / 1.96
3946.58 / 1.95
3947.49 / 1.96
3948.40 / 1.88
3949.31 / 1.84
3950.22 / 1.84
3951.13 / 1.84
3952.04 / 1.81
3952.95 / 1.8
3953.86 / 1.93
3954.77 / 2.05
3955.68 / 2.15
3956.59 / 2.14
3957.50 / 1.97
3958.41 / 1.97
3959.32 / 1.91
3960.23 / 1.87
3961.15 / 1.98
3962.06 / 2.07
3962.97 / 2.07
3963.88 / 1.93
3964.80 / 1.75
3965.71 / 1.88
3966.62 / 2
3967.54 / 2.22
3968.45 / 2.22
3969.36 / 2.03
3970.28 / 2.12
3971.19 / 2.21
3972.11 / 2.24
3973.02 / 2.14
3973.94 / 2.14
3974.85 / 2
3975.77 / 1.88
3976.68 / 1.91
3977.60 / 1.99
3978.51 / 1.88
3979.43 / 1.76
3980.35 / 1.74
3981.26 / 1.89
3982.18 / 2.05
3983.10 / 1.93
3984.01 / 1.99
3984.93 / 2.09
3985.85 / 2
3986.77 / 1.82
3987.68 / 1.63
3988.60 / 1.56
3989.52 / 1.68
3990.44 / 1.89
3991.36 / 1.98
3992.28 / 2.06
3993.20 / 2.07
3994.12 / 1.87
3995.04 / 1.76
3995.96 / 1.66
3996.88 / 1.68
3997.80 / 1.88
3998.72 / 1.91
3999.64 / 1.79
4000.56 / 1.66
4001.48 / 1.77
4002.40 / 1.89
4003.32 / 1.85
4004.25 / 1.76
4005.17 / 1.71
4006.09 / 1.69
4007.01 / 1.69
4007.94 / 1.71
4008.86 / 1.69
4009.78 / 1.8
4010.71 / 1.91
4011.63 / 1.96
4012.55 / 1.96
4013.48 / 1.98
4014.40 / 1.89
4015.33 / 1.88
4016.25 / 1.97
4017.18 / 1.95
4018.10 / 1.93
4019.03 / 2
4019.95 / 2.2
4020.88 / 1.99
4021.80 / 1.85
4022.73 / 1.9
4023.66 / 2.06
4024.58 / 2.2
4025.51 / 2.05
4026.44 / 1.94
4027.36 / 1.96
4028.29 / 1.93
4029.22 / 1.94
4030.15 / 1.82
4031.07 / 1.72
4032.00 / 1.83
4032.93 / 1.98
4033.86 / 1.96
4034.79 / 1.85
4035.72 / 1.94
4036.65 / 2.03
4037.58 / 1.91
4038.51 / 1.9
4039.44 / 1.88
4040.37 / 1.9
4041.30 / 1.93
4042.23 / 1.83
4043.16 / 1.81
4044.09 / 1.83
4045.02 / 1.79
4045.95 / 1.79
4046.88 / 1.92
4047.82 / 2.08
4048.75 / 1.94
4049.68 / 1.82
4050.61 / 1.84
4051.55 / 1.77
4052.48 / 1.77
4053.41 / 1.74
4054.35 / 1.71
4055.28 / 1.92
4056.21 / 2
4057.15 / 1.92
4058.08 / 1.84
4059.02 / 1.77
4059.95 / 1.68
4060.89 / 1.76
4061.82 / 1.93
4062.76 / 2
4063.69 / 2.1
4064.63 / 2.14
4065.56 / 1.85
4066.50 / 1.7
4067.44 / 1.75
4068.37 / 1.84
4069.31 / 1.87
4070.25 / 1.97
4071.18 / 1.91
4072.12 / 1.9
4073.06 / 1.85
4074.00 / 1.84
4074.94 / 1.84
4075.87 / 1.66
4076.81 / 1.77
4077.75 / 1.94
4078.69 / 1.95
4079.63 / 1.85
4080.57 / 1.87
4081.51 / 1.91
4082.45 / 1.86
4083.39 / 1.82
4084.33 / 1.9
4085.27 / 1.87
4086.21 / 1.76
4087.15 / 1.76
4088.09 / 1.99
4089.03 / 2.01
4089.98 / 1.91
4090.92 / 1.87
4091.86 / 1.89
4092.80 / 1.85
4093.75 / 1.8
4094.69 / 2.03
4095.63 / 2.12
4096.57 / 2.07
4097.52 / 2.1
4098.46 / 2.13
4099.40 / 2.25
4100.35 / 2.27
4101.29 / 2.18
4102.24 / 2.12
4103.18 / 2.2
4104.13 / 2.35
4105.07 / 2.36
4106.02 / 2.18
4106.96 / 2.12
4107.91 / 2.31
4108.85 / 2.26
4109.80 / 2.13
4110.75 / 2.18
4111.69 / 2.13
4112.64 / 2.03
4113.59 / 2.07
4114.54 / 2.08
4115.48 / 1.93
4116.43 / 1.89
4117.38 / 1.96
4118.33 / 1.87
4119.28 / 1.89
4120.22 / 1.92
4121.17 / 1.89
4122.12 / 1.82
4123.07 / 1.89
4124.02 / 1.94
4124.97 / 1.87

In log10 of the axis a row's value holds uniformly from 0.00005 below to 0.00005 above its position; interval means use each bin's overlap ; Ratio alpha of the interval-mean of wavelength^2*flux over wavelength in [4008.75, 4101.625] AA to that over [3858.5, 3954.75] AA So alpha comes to 1.04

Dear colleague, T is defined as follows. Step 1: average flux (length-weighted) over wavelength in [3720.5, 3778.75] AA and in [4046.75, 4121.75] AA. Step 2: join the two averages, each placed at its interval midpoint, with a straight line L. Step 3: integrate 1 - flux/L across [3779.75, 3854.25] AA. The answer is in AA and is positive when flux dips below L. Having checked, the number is 4.6 AA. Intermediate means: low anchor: 2.21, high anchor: 1.95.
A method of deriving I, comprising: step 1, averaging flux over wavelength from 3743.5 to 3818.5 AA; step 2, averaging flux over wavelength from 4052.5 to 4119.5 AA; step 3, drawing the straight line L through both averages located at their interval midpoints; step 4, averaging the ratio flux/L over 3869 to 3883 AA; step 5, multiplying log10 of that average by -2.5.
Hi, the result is -0.01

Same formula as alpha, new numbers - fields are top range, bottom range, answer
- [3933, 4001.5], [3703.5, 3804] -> 1.01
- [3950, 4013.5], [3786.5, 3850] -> 1.04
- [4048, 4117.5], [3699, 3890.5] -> 1.08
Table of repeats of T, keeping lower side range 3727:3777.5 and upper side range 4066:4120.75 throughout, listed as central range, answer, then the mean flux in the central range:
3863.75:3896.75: 0.7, 2.07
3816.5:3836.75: 0.6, 2.09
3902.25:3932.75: 3.0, 1.89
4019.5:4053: 1.7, 1.91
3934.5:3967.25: 2.0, 1.94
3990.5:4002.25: 1.1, 1.84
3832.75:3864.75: 1.1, 2.07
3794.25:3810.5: 2.0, 1.9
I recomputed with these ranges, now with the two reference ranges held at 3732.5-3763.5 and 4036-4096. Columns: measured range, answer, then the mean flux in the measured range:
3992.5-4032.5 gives 0.03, 1.88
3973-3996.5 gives 0.04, 1.89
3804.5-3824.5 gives 0.06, 2.02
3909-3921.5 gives 0.08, 1.88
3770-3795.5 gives 0.06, 2.04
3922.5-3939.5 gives 0.06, 1.9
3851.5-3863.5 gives 0.01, 2.06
